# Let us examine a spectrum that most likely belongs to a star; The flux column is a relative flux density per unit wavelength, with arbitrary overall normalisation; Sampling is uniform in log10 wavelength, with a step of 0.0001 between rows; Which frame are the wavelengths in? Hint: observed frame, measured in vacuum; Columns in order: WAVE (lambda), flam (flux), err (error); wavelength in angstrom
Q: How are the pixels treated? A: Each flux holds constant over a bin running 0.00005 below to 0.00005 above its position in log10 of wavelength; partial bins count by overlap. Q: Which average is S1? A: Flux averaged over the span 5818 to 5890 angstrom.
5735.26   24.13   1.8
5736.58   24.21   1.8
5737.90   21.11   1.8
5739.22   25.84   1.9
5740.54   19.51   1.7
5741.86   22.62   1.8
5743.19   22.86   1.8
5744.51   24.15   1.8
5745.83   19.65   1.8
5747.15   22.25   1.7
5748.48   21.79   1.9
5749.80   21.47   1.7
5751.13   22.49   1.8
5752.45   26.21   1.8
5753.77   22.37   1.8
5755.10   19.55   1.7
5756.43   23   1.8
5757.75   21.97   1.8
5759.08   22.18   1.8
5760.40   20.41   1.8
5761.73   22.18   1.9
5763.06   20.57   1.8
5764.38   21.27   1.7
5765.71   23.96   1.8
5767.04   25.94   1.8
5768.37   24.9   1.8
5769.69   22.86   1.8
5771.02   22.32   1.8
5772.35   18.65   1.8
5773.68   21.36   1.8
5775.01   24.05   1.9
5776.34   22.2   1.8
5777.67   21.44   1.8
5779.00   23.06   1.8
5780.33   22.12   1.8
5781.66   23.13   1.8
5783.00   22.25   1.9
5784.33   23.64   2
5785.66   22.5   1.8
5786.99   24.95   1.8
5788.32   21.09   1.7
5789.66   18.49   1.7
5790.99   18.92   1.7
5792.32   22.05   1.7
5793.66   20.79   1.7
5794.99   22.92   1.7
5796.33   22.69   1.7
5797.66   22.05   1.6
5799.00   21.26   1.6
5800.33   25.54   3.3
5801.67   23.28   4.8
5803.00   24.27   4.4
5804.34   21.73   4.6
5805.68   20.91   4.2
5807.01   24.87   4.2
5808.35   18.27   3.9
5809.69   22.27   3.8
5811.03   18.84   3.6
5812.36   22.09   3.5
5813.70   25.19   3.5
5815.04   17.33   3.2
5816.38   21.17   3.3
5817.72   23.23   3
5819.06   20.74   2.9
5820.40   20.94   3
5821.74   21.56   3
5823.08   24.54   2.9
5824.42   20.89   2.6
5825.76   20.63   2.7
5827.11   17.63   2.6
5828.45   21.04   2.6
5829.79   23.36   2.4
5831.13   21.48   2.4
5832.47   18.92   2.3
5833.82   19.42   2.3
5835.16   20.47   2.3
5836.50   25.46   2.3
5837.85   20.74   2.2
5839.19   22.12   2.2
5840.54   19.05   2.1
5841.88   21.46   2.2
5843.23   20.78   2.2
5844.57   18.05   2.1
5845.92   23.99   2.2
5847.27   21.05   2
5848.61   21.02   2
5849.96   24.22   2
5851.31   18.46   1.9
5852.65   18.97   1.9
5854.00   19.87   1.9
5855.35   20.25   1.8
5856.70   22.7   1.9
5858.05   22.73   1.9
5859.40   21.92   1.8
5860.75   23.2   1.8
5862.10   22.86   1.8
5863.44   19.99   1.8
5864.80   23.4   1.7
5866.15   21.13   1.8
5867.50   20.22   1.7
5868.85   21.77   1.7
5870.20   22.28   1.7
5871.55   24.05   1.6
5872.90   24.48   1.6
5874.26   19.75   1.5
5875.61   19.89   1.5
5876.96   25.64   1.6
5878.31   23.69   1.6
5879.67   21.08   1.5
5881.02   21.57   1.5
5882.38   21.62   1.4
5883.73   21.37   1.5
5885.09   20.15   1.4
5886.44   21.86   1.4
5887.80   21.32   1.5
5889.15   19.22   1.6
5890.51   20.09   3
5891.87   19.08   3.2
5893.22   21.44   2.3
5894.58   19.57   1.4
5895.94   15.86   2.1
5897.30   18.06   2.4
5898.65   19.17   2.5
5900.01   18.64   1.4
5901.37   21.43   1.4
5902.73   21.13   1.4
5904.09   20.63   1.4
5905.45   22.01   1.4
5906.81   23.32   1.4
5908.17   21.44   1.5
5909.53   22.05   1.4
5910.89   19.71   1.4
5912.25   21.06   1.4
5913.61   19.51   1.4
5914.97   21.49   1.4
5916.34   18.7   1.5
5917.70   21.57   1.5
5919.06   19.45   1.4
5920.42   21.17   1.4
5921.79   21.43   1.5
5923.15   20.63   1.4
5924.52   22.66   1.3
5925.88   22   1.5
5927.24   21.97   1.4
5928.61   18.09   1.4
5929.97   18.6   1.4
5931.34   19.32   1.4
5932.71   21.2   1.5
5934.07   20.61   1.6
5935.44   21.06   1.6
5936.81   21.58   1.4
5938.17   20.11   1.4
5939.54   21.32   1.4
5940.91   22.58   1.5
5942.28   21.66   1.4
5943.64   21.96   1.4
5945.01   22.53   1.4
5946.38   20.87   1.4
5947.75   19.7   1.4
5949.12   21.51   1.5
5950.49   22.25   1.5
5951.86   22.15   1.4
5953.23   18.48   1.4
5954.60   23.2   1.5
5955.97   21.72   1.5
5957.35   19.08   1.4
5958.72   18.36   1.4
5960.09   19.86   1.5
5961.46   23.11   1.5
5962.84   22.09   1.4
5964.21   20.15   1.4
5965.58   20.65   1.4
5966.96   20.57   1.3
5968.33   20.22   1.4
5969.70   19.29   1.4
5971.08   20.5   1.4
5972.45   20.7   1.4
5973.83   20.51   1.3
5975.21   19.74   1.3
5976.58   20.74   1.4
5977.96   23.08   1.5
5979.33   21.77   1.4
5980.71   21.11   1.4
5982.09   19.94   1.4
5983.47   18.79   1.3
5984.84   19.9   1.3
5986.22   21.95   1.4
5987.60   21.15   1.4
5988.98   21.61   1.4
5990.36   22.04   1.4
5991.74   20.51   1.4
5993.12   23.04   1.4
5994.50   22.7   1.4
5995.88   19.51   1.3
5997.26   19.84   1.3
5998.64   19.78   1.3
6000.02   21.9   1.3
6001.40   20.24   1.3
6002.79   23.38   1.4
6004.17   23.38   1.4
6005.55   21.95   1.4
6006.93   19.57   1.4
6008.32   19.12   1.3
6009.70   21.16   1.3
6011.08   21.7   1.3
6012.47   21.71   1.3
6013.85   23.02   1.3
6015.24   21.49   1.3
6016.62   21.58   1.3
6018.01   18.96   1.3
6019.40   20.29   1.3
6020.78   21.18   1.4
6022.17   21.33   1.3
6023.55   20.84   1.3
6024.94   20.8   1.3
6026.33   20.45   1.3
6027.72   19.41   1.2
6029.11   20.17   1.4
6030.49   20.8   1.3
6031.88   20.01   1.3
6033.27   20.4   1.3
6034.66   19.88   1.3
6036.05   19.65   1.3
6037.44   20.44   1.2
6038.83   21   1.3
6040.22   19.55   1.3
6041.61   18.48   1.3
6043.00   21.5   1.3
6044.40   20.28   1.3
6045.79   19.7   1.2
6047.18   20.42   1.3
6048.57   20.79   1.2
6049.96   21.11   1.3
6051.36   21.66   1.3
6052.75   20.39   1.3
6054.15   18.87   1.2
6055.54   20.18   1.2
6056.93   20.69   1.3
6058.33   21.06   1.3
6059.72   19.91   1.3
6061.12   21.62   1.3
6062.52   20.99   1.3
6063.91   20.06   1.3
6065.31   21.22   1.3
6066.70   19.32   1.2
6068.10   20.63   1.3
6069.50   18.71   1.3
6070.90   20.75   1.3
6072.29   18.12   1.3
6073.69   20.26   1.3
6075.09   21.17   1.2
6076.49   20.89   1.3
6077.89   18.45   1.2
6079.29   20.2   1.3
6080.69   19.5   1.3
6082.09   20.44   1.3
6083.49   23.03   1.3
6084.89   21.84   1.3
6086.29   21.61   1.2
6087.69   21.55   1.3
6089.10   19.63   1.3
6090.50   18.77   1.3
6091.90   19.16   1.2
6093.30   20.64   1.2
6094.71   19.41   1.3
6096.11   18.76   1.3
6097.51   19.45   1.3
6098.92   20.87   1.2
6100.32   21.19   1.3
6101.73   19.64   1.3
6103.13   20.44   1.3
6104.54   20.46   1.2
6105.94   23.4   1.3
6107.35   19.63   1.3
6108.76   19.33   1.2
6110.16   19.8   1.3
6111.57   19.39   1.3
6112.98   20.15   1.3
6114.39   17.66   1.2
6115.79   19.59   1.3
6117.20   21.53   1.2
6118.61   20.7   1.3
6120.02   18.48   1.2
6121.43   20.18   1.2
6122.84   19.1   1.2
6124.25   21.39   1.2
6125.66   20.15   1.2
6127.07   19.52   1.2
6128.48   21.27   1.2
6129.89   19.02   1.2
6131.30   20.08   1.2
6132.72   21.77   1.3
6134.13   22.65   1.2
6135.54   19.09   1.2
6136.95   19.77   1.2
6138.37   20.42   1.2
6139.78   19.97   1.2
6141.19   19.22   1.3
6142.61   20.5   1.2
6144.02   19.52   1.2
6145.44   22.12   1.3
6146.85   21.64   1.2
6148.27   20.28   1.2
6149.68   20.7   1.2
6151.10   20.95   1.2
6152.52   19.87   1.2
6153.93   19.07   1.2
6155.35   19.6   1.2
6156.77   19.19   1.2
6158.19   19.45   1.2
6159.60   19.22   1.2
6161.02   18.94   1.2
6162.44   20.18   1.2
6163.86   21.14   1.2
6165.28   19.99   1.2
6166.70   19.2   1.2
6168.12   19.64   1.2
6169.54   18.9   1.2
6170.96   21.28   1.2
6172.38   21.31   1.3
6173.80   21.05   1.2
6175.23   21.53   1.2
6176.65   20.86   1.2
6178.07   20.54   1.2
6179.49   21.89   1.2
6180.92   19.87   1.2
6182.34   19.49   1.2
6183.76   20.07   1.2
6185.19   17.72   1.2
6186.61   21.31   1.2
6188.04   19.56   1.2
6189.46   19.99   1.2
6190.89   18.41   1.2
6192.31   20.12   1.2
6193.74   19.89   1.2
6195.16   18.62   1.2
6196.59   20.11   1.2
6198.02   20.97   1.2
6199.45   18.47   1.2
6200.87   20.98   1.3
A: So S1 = 21.4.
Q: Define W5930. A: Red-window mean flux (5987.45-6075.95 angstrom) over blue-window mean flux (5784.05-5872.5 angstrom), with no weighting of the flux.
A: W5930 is 1.0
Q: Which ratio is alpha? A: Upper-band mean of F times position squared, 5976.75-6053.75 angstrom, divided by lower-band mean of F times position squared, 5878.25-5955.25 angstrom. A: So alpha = 1.04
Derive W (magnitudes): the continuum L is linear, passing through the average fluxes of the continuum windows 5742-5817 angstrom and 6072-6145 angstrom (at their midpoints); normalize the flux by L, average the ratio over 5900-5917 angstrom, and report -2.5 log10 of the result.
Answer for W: 0.02 mag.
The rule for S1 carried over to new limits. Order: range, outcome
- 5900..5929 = 21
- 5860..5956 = 21.1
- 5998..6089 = 20.6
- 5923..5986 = 20.8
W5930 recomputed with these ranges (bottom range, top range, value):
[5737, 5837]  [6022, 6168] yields 0.92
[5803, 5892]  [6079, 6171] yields 0.94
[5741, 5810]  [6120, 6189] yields 0.91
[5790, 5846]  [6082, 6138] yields 0.94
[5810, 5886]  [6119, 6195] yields 0.94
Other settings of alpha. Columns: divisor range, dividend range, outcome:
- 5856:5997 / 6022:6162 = 1.02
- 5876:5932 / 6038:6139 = 1.04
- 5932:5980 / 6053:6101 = 1.00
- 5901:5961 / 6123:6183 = 1.04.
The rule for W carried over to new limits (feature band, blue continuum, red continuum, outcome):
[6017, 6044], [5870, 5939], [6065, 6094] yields 0.01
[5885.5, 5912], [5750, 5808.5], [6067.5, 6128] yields 0.06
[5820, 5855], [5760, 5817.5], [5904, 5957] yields 0.04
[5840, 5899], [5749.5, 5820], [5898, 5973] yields 0.01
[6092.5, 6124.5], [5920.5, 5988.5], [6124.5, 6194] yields 0.02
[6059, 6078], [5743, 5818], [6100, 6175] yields 0.02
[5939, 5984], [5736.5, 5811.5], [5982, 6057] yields 0.01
